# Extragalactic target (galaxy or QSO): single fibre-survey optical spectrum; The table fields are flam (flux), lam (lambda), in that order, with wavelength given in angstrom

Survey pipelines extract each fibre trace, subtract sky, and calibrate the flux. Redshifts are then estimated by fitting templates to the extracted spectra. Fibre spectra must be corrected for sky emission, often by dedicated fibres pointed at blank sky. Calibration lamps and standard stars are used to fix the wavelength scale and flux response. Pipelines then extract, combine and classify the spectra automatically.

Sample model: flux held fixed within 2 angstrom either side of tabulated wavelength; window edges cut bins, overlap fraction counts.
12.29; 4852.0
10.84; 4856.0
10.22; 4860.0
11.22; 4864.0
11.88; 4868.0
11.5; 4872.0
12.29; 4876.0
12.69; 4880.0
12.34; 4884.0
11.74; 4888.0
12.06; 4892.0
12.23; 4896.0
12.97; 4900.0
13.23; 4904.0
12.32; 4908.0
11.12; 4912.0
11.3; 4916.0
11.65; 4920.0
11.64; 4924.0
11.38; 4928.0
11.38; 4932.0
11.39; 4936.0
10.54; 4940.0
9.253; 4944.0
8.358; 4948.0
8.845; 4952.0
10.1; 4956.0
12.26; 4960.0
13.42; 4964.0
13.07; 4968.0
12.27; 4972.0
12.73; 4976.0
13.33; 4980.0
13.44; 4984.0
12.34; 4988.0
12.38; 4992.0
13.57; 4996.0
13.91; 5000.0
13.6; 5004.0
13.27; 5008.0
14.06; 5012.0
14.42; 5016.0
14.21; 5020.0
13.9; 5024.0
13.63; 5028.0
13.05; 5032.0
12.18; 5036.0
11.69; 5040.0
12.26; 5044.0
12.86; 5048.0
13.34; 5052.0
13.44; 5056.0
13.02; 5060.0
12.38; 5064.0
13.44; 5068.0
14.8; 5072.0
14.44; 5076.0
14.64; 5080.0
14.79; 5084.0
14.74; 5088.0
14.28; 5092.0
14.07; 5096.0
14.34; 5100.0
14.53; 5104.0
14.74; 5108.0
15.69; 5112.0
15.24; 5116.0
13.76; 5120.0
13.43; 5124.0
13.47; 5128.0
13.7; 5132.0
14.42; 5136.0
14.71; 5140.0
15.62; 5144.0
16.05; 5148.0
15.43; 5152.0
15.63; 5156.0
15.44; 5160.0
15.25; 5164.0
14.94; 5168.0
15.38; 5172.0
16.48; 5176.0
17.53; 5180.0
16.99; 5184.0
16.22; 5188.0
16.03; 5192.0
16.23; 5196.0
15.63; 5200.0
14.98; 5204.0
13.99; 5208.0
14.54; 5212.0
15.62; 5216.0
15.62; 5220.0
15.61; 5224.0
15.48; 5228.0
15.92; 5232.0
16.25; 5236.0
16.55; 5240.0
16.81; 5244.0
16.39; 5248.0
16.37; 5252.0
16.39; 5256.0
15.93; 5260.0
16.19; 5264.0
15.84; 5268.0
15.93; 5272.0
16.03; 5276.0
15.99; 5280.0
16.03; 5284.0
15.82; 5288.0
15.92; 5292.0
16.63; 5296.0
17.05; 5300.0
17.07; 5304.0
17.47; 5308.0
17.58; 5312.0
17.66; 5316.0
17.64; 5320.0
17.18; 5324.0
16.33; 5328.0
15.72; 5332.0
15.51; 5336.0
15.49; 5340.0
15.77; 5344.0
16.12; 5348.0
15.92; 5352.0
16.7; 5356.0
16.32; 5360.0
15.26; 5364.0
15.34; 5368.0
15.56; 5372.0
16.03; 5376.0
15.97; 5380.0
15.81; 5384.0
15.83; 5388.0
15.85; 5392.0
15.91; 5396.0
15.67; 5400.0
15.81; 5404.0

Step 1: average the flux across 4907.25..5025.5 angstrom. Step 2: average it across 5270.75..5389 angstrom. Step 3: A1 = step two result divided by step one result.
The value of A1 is 1.34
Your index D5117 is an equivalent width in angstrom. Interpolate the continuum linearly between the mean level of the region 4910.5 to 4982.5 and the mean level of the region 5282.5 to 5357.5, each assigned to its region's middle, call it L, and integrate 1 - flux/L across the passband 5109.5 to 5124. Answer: -1.05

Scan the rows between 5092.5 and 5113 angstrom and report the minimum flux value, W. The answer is 14.07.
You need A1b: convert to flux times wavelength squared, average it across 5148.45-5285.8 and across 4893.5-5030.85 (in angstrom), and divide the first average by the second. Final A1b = 1.43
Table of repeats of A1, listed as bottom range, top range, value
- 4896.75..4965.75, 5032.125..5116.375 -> 1.23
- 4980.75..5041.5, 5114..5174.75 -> 1.11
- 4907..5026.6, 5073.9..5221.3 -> 1.24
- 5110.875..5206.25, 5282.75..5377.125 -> 1.07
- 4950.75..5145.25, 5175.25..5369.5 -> 1.20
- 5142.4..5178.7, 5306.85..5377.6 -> 1.04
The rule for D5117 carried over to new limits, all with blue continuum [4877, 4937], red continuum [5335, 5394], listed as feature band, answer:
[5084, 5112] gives -2.0 angstrom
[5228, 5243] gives -1.5 angstrom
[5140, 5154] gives -1.6 angstrom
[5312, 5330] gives -2.1 angstrom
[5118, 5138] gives 0.1 angstrom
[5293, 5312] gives -2.2 angstrom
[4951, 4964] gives 1.5 angstrom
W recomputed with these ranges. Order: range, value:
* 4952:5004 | 8.845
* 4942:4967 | 8.358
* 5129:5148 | 13.7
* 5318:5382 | 15.26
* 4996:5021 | 13.27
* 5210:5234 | 14.54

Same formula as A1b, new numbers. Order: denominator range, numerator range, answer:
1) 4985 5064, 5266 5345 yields 1.39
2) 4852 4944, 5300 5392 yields 1.66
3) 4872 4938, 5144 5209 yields 1.47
